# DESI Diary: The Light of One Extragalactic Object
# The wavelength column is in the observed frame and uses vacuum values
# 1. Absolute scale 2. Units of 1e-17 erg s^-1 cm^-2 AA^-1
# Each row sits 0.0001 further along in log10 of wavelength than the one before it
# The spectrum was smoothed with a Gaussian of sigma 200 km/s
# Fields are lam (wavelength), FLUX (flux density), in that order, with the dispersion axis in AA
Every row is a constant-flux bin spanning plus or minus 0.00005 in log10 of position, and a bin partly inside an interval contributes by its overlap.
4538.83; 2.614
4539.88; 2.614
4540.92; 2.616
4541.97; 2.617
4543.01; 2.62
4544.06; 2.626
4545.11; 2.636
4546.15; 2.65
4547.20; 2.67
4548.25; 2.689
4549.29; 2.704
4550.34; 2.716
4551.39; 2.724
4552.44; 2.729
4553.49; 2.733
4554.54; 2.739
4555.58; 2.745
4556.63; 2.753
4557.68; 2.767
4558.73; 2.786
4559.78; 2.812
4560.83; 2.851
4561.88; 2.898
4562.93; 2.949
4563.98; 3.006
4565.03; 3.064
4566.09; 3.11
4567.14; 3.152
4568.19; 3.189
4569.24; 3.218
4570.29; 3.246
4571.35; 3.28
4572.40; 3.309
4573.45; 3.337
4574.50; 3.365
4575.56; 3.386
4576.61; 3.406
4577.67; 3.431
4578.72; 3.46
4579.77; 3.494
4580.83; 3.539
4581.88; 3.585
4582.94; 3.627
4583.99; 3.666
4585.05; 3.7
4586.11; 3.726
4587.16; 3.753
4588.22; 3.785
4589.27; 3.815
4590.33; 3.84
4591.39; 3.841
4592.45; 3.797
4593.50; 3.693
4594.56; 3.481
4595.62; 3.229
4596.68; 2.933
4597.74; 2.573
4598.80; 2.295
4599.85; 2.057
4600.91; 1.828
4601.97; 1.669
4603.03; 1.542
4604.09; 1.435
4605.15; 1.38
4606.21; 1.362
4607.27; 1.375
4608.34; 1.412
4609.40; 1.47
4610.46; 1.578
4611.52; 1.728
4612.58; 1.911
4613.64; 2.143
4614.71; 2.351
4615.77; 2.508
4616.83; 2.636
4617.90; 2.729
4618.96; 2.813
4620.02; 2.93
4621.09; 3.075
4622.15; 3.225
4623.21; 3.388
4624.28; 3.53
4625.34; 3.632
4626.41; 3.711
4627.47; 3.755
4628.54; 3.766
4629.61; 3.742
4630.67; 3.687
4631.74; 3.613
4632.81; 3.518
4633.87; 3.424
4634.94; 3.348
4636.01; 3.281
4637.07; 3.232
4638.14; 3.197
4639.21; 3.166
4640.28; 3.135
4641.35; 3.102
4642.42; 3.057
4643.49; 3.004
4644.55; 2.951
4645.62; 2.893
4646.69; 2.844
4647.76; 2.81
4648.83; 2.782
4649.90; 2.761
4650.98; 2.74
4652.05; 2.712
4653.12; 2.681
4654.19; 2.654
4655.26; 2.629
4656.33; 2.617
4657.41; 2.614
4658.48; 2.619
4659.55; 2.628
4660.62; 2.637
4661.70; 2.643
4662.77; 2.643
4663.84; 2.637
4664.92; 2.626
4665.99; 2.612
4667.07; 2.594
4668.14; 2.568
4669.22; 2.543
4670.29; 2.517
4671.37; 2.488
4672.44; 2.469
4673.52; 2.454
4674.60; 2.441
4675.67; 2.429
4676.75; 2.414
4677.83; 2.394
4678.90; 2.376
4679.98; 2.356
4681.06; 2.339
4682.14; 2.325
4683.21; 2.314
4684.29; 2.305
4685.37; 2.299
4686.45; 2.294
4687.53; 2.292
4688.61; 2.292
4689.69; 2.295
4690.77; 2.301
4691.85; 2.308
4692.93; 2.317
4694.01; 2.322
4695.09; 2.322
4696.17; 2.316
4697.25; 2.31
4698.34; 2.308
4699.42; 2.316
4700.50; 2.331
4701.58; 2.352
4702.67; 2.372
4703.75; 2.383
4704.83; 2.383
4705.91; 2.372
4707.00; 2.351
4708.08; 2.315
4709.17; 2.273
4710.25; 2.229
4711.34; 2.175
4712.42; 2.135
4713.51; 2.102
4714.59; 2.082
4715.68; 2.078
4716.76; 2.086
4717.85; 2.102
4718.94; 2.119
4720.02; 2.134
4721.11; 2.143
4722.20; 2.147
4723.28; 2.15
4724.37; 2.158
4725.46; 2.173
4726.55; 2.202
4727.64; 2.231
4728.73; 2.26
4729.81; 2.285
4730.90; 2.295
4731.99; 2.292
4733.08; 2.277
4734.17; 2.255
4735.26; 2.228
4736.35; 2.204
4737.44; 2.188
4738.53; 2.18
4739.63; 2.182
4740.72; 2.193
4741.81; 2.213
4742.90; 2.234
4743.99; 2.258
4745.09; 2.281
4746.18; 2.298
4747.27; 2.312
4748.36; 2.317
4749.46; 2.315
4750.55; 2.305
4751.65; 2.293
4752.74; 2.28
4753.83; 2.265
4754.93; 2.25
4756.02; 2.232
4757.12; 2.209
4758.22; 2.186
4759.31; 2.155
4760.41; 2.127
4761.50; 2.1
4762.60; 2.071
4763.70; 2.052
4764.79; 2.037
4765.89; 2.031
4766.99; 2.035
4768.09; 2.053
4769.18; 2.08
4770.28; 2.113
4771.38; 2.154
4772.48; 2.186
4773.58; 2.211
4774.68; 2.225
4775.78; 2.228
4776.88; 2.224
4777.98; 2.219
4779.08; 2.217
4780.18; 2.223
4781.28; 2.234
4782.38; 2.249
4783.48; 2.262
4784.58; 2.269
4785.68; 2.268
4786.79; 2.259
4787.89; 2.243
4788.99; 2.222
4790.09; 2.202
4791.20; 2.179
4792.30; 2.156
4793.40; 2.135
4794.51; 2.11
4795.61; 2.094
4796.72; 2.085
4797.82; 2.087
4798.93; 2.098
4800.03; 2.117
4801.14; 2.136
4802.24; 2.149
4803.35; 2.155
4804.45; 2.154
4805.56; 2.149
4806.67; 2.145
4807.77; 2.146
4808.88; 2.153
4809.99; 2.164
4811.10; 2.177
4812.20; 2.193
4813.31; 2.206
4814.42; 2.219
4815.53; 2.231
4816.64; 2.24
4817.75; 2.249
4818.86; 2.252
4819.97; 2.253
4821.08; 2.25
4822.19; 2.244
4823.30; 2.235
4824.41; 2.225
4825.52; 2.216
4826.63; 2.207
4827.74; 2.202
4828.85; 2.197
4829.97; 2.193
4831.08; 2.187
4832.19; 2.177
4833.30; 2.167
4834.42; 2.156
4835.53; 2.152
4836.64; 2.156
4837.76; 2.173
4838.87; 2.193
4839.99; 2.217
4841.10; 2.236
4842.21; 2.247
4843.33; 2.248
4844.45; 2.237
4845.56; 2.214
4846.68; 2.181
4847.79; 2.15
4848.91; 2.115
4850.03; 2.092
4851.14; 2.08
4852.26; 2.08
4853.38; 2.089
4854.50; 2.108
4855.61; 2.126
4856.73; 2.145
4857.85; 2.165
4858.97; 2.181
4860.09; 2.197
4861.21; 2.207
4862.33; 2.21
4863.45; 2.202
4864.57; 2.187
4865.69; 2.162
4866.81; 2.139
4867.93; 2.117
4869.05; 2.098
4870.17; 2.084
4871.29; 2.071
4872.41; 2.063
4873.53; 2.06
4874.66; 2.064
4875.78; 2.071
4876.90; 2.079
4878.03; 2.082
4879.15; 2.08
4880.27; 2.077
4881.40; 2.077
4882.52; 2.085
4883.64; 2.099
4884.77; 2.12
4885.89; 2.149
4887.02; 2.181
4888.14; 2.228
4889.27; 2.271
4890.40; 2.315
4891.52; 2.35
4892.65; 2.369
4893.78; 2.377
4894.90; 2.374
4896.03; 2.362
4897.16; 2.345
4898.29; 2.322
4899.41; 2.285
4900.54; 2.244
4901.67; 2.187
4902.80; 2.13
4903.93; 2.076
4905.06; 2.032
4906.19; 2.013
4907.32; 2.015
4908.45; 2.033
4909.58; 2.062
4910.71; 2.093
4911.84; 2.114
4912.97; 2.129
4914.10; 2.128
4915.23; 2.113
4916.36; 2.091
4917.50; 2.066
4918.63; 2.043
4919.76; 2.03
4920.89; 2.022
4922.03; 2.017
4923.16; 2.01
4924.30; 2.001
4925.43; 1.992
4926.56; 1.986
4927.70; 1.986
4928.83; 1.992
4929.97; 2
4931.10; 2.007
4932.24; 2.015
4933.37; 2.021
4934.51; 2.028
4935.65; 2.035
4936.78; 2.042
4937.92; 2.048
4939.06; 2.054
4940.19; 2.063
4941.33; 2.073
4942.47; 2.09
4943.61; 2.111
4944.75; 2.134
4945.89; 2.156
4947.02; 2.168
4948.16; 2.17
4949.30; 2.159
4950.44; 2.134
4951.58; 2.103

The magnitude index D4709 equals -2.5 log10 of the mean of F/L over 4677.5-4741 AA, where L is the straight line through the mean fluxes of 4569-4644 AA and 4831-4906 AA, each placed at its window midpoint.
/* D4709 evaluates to 0.19 mag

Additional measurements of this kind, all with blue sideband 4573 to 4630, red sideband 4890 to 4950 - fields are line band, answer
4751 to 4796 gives 0.14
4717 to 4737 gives 0.18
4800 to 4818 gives 0.10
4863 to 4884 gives 0.07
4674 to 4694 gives 0.16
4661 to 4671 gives 0.06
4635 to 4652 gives -0.07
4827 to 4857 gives 0.07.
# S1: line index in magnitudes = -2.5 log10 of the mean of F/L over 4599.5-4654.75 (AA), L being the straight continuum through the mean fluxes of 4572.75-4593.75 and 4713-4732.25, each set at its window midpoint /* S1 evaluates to 0.15 mag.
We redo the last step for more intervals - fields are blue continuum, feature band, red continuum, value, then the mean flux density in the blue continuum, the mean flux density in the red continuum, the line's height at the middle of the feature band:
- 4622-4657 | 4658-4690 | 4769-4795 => 0.19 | 3.17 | 2.2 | 2.93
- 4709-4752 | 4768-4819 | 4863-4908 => 0.00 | 2.21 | 2.17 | 2.19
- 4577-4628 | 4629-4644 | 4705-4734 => -0.24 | 2.84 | 2.2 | 2.66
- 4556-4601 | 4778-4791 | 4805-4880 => 0.08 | 3.25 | 2.17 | 2.4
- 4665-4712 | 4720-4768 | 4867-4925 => 0.05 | 2.37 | 2.14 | 2.31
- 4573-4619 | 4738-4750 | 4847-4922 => 0.09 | 2.79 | 2.14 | 2.46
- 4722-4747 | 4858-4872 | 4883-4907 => 0.04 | 2.23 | 2.23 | 2.23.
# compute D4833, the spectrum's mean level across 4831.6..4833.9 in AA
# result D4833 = 2.17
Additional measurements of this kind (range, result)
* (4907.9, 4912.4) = 2.08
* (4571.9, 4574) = 3.33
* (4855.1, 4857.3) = 2.13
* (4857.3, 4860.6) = 2.18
